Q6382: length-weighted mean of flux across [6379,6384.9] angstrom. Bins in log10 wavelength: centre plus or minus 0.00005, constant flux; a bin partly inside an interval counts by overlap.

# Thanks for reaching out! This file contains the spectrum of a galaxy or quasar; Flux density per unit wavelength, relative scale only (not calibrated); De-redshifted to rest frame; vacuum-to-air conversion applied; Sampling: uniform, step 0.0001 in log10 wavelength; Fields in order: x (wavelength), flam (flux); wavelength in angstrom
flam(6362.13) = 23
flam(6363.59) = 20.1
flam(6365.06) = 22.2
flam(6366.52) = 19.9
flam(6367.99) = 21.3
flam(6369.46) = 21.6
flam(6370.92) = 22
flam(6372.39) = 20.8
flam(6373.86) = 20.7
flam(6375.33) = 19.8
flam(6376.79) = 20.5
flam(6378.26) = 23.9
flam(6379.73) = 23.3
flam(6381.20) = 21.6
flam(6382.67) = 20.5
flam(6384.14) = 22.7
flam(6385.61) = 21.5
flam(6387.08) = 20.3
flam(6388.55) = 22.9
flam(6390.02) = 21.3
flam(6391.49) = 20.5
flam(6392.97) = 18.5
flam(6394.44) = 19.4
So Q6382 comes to 22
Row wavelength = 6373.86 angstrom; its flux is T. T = 20.7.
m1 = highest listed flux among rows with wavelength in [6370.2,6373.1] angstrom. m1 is 22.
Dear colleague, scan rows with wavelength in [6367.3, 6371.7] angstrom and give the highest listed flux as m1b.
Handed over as 22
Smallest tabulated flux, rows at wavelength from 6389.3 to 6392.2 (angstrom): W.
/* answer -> 20.5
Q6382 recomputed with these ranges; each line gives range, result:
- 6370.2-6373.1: 21.4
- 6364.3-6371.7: 21.4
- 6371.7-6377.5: 20.5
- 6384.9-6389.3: 21.6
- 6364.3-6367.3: 21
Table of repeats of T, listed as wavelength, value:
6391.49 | 20.5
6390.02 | 21.3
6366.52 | 19.9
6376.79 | 20.5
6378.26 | 23.9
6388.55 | 22.9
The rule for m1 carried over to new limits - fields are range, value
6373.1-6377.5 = 20.7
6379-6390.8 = 23.3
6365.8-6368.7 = 21.3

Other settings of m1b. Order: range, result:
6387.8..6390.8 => 22.9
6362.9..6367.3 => 22.2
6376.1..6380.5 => 23.9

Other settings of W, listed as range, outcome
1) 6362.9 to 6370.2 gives 19.9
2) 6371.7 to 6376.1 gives 19.8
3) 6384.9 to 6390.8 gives 20.3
